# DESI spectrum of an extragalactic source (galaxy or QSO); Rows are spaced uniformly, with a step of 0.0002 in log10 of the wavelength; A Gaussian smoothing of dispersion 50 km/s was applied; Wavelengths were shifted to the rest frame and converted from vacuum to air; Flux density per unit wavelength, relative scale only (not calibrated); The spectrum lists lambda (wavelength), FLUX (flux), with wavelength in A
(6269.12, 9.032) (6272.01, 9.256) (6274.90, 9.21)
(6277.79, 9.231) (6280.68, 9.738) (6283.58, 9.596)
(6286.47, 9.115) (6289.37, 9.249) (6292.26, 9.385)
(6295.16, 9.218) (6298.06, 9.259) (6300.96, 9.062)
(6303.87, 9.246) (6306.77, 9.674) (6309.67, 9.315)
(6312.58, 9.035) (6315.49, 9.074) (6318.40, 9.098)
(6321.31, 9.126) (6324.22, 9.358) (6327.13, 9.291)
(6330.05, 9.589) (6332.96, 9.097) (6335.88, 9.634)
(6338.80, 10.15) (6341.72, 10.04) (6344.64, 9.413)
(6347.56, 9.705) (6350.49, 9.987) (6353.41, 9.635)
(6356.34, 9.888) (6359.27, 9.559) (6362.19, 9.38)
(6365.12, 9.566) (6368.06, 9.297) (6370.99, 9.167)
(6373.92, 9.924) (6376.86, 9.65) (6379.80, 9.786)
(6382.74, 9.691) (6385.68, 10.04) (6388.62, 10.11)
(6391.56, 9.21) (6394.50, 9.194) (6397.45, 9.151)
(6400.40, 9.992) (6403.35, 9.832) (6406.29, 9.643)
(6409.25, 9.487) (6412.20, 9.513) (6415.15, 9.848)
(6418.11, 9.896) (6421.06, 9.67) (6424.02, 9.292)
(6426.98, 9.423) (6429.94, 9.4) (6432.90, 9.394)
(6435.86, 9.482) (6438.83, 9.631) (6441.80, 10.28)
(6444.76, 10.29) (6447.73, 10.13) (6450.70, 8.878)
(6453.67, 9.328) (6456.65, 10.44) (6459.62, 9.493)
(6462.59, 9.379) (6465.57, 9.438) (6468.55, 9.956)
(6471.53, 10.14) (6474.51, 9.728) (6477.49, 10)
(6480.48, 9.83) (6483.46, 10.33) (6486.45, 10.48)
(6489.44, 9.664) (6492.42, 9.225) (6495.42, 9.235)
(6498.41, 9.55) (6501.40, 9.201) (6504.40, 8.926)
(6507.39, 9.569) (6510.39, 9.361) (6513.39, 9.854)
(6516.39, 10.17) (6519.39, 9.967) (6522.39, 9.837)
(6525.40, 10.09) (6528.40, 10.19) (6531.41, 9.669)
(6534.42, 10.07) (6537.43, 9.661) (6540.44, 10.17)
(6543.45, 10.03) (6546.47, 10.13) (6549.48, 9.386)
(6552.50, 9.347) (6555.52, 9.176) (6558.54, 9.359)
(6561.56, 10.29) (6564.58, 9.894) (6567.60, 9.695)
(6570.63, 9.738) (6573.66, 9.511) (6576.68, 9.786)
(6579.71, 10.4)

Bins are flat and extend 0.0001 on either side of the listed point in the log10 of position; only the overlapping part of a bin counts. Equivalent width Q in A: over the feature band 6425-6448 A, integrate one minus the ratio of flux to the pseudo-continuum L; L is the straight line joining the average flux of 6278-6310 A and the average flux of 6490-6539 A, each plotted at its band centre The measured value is -0.4 A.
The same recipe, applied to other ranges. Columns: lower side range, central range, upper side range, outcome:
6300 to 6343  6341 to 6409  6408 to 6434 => -1.2 A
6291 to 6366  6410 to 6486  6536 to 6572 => -1.0 A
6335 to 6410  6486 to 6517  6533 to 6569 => 0.7 A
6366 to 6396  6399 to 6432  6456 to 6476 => 0.1 A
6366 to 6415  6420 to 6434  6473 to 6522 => 0.3 A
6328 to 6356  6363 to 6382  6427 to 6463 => 0.2 A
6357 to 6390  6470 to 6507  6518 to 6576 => 0.2 A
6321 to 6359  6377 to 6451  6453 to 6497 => 0.4 A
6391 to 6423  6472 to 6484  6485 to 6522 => -0.4 A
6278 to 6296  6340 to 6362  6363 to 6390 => -0.3 A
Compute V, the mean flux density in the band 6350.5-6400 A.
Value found 9.6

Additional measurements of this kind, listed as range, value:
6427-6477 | 9.71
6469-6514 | 9.67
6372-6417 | 9.67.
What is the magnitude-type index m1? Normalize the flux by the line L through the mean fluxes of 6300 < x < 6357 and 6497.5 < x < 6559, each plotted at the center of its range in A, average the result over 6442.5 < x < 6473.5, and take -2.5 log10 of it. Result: -0.016 mag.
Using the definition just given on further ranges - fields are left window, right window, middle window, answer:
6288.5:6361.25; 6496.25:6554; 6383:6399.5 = 0.00 mag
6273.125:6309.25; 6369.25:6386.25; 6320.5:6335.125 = 0.02 mag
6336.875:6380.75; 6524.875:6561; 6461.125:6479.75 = 0.00 mag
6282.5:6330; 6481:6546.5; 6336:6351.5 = -0.05 mag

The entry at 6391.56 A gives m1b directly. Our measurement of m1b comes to 9.21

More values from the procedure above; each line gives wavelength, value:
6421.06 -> 9.67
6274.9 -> 9.21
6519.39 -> 9.967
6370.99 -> 9.167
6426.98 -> 9.423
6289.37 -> 9.249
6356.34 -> 9.888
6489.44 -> 9.664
